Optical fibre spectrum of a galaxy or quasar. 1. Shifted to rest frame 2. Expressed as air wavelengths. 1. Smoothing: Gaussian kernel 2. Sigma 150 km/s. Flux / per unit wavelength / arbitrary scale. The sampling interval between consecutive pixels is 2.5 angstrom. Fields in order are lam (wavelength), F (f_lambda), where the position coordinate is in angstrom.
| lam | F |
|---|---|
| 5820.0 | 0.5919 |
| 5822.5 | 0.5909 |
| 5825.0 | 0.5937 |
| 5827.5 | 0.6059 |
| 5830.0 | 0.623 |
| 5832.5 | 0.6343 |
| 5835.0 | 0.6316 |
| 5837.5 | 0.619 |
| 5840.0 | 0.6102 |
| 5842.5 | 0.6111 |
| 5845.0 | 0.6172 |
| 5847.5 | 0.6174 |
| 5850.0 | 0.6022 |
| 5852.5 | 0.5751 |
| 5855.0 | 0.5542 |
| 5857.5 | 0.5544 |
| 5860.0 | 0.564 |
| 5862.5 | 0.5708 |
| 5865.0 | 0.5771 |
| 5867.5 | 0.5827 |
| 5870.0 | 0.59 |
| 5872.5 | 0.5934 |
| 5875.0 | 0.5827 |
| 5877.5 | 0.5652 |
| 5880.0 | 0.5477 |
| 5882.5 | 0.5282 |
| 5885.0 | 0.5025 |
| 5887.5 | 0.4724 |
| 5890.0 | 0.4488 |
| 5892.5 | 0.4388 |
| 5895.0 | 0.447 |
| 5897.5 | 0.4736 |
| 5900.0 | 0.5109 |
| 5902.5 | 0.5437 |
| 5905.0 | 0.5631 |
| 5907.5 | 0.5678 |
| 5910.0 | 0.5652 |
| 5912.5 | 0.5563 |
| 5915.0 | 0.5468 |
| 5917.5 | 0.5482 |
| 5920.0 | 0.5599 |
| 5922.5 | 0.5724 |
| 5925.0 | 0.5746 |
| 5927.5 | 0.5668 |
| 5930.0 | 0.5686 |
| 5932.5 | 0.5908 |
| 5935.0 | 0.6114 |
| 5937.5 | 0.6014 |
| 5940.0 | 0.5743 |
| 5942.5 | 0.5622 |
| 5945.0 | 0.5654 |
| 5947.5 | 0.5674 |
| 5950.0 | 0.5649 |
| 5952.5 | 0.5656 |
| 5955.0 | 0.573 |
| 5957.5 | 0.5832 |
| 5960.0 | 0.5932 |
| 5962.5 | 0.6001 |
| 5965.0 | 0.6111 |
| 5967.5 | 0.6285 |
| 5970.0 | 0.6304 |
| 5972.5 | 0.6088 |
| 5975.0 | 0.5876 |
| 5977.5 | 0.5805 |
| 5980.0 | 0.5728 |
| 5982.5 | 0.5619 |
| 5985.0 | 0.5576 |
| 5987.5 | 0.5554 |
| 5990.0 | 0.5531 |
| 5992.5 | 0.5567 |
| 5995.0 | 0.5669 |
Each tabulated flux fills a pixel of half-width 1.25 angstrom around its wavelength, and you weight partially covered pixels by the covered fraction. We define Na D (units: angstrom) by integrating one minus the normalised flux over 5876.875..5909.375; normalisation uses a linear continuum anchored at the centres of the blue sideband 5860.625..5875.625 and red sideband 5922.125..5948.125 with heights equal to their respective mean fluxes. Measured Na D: 4.0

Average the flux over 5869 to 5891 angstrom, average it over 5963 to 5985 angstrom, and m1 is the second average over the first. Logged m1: 1.11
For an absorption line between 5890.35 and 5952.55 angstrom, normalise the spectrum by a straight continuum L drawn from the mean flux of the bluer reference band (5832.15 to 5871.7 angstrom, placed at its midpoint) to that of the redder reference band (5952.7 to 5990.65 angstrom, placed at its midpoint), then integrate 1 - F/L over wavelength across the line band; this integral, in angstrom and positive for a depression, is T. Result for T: 4.1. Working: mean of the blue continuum 0.594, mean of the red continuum 0.586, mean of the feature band 0.551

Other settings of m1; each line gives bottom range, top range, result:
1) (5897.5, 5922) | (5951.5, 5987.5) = 1.07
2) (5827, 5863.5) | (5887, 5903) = 0.79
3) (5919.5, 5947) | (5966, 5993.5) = 1.01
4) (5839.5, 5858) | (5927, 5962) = 0.97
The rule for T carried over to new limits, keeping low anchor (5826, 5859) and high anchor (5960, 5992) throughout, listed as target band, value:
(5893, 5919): 2.88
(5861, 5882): 0.90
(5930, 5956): 0.61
